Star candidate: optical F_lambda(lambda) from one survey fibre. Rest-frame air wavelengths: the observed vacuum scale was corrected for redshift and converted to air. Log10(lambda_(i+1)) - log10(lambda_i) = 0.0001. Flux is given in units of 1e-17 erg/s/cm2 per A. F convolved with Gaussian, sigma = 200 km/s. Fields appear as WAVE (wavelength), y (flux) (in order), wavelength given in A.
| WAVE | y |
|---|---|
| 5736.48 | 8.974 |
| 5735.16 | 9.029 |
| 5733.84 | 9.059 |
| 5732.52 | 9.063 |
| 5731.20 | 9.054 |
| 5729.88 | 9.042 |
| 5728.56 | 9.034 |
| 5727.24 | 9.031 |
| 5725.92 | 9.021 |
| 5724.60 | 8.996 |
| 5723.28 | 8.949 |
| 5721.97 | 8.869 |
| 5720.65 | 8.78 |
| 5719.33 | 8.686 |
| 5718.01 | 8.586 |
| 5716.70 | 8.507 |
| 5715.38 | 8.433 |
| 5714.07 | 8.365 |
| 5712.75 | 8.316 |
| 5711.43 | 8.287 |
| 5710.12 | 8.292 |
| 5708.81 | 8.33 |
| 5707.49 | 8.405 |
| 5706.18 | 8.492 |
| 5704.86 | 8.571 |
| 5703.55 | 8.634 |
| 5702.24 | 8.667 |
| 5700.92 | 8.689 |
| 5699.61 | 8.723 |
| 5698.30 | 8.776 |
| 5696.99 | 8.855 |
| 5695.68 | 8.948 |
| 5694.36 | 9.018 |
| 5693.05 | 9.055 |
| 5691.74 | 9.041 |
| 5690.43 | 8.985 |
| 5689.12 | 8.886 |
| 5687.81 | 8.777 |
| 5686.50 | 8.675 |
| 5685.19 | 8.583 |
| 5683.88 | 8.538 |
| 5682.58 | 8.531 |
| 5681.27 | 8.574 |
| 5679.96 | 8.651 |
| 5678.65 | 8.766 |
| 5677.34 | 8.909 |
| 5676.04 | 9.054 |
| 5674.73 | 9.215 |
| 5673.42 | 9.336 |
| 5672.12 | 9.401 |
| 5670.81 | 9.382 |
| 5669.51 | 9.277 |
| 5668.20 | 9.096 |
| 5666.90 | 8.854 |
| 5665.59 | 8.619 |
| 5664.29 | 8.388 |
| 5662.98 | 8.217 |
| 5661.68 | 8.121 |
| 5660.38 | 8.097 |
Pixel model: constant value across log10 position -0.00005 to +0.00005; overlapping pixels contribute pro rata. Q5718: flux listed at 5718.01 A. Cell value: 8.586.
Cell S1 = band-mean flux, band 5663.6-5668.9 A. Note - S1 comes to 8.73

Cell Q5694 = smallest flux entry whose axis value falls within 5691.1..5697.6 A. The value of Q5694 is 8.855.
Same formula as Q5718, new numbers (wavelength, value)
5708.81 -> 8.33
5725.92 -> 9.021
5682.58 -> 8.531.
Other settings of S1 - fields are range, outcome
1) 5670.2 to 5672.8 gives 9.4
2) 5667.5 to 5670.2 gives 9.2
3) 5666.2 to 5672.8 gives 9.2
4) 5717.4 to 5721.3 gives 8.67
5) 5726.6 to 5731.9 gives 9.04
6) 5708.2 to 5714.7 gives 8.32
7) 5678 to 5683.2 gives 8.62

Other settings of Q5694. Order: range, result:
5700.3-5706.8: 8.492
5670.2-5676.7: 9.054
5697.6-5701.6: 8.689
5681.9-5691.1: 8.531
